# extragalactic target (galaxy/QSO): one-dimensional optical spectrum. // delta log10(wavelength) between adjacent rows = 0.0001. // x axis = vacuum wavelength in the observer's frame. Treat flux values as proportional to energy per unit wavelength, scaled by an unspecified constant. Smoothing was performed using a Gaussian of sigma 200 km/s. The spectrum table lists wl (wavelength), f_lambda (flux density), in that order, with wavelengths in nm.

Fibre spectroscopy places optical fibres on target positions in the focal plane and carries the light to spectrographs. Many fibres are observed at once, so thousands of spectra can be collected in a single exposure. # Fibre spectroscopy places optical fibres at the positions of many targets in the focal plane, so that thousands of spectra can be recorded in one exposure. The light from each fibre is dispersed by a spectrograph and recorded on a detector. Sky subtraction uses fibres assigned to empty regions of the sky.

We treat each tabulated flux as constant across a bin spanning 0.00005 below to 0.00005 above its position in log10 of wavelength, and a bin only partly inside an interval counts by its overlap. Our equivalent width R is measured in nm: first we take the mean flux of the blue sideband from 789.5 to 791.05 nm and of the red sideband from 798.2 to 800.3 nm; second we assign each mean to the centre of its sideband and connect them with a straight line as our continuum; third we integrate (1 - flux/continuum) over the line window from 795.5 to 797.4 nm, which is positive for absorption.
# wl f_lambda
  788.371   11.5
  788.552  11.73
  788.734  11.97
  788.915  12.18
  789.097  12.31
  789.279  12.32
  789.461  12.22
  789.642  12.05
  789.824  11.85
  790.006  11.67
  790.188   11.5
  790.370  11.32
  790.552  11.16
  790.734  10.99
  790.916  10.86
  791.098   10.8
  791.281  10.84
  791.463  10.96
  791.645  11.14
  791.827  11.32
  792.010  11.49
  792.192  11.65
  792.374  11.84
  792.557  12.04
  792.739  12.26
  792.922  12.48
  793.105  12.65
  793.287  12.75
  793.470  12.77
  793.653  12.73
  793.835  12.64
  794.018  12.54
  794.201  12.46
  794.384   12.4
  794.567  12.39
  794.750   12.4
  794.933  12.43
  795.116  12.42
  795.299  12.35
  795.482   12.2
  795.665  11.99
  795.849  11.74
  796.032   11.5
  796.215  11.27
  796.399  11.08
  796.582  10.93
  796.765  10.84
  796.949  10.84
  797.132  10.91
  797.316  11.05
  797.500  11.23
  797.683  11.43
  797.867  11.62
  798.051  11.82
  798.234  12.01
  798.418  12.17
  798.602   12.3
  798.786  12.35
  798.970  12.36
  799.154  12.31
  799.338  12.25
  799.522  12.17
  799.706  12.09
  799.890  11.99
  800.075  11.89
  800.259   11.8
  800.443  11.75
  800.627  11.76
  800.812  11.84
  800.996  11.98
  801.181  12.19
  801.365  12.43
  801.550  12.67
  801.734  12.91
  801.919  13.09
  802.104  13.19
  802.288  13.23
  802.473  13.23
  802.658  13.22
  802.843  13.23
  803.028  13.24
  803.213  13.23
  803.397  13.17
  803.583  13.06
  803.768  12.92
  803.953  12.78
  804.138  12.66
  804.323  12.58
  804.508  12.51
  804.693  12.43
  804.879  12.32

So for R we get 0.11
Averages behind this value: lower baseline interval 11.4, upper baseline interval 12.1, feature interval 11.3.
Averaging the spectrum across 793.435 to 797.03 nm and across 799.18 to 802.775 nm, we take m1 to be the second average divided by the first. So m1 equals 1.0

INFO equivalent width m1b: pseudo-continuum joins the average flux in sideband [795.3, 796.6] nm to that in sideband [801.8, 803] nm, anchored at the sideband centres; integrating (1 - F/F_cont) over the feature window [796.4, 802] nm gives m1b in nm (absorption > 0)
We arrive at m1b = 0.24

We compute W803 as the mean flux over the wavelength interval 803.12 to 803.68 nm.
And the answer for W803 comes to 13.2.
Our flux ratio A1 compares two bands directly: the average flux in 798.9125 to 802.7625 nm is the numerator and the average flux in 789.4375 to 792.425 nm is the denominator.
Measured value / 1.09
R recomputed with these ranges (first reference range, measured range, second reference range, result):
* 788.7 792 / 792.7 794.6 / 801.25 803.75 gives -0.10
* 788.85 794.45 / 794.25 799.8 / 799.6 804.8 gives 0.19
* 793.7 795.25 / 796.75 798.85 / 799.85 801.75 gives 0.12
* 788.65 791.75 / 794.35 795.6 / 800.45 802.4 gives -0.04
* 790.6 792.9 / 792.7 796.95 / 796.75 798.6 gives -0.26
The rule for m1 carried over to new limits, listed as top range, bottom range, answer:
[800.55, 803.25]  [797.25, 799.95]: 1.07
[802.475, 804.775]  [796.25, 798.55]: 1.14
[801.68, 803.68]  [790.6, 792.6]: 1.17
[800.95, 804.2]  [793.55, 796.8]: 1.07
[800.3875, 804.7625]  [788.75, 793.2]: 1.09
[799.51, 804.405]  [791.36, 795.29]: 1.04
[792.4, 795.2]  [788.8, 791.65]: 1.08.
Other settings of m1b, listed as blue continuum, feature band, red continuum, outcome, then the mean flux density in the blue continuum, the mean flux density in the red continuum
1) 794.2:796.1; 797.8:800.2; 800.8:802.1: 0.058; 12.2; 12.5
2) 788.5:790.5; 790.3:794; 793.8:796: 0.107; 11.9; 12.3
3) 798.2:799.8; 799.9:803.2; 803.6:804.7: -0.027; 12.2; 12.7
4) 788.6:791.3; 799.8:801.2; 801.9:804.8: 0.089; 11.6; 13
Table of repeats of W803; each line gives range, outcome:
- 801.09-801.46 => 12.3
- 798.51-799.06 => 12.3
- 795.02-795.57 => 12.3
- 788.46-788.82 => 11.9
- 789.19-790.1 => 12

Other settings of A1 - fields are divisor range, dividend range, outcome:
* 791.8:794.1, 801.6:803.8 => 1.07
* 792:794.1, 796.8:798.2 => 0.91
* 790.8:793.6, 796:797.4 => 0.94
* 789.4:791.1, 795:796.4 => 1.04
